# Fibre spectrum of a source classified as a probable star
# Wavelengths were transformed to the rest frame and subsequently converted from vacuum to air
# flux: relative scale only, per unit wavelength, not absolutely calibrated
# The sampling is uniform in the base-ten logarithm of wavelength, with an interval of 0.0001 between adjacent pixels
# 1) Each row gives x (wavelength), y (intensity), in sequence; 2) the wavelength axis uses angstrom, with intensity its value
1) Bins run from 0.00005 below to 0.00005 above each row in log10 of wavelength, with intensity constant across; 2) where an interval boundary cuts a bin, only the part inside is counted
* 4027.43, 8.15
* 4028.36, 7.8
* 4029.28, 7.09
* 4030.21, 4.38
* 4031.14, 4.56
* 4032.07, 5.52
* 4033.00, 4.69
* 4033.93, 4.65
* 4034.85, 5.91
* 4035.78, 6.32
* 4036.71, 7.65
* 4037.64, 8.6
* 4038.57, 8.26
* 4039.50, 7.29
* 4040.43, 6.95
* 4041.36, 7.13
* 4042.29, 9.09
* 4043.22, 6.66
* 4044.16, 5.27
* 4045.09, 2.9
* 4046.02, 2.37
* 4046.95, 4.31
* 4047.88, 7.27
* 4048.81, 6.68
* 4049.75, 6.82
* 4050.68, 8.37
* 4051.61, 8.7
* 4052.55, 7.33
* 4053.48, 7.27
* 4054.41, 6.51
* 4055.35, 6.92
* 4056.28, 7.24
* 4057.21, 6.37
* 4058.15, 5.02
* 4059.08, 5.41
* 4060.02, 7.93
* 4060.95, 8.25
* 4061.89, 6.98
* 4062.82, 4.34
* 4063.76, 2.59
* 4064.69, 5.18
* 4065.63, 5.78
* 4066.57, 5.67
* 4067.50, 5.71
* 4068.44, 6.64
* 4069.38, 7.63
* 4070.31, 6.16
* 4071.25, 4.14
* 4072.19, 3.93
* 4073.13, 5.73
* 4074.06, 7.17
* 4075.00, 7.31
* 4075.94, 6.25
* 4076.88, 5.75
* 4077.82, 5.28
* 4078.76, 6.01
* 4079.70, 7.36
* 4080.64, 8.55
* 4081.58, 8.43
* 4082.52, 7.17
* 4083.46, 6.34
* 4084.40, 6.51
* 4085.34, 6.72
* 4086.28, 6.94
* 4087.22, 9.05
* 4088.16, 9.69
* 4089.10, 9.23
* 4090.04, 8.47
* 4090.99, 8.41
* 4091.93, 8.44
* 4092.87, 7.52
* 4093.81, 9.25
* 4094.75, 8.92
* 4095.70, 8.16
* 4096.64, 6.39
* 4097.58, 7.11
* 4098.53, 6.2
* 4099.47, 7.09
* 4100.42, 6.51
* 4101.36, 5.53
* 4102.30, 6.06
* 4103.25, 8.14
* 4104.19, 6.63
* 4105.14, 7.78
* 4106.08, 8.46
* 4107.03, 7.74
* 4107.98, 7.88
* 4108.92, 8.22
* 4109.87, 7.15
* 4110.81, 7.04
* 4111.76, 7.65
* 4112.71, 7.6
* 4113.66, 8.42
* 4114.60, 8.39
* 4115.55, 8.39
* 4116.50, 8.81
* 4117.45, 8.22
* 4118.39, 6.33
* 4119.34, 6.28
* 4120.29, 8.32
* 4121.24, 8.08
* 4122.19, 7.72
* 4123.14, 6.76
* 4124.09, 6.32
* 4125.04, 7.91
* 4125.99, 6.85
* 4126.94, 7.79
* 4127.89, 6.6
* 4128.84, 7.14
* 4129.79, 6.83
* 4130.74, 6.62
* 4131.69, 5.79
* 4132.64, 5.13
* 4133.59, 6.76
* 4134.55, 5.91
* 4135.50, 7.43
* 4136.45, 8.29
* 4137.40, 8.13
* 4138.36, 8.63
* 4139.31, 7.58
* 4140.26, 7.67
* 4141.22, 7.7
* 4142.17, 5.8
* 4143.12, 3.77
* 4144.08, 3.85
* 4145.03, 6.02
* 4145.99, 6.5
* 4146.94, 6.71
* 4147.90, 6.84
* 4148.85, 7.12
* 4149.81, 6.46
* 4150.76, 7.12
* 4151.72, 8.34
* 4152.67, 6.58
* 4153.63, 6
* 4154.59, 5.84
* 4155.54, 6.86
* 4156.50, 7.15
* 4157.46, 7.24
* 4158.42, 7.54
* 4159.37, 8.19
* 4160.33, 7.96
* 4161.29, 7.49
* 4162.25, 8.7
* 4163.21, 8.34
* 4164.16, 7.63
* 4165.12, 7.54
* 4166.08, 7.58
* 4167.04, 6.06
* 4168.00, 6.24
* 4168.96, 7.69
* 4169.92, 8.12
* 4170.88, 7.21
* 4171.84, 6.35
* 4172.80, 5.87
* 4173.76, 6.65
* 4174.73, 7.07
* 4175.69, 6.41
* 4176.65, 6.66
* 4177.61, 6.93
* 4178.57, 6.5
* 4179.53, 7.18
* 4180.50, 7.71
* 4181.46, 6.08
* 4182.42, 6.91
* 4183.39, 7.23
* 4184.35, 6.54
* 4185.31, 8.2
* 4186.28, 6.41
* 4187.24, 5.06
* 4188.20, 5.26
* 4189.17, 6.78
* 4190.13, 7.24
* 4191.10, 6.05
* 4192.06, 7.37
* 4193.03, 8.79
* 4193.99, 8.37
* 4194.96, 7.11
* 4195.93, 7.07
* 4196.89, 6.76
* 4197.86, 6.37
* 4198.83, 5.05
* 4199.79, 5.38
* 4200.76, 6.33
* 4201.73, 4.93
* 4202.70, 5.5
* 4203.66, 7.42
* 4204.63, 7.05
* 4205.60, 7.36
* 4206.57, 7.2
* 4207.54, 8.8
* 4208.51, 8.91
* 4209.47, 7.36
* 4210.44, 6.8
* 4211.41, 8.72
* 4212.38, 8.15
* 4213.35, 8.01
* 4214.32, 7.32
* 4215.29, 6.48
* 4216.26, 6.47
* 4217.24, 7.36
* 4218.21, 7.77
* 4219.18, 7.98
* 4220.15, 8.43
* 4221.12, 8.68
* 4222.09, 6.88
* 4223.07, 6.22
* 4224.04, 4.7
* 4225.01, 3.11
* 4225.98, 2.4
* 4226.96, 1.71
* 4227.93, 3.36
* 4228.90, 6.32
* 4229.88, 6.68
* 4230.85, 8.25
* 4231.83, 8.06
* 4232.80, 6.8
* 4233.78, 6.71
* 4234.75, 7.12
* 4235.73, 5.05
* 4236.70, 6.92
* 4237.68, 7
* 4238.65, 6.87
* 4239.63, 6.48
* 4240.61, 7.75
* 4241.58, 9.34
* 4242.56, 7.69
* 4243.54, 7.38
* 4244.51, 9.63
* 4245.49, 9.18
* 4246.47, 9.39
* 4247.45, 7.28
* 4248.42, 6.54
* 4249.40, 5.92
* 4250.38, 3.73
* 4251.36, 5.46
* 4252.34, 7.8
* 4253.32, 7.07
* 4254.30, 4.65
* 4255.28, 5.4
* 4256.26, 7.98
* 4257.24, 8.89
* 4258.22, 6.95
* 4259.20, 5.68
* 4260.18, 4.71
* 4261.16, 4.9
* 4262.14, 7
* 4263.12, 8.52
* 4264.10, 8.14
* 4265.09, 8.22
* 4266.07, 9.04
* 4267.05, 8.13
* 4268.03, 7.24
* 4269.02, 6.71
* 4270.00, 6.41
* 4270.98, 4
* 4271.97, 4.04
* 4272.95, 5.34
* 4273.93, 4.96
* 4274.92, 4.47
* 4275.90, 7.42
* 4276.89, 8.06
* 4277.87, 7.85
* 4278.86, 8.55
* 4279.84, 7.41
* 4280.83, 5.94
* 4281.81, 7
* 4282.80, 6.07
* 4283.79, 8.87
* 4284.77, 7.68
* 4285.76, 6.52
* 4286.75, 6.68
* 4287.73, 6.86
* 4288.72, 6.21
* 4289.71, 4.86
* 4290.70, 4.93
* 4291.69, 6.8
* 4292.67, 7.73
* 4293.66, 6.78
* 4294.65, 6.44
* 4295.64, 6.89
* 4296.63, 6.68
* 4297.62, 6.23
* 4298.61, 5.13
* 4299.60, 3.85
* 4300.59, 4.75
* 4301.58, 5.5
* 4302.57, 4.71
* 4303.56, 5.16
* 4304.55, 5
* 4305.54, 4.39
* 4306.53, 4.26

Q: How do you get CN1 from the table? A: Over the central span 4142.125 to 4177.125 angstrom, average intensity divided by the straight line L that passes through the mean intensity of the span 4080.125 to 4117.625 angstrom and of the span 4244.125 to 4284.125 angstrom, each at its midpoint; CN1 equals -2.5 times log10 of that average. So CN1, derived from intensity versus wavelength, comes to 0.080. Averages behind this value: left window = 7.73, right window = 6.83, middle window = 6.86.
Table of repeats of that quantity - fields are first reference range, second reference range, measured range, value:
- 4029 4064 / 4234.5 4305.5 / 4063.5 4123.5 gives -0.12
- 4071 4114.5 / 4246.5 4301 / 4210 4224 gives -0.10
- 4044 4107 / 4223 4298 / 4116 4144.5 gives -0.04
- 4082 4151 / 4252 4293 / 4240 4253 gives -0.10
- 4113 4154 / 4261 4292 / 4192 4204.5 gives 0.04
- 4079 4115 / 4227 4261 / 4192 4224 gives -0.03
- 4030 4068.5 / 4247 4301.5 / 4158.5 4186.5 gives -0.13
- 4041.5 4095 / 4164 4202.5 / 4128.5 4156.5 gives 0.01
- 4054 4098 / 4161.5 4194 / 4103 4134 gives -0.07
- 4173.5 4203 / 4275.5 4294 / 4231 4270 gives -0.04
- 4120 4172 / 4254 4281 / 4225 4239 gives 0.16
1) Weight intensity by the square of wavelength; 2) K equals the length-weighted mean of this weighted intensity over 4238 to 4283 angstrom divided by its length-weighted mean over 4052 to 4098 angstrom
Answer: 1.10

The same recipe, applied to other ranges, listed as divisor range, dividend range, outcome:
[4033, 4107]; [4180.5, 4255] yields 1.08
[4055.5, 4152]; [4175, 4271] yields 1.04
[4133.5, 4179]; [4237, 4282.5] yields 1.04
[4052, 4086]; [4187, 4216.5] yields 1.17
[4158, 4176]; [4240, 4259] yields 1.03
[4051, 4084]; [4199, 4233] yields 1.12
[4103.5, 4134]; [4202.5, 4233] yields 0.96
